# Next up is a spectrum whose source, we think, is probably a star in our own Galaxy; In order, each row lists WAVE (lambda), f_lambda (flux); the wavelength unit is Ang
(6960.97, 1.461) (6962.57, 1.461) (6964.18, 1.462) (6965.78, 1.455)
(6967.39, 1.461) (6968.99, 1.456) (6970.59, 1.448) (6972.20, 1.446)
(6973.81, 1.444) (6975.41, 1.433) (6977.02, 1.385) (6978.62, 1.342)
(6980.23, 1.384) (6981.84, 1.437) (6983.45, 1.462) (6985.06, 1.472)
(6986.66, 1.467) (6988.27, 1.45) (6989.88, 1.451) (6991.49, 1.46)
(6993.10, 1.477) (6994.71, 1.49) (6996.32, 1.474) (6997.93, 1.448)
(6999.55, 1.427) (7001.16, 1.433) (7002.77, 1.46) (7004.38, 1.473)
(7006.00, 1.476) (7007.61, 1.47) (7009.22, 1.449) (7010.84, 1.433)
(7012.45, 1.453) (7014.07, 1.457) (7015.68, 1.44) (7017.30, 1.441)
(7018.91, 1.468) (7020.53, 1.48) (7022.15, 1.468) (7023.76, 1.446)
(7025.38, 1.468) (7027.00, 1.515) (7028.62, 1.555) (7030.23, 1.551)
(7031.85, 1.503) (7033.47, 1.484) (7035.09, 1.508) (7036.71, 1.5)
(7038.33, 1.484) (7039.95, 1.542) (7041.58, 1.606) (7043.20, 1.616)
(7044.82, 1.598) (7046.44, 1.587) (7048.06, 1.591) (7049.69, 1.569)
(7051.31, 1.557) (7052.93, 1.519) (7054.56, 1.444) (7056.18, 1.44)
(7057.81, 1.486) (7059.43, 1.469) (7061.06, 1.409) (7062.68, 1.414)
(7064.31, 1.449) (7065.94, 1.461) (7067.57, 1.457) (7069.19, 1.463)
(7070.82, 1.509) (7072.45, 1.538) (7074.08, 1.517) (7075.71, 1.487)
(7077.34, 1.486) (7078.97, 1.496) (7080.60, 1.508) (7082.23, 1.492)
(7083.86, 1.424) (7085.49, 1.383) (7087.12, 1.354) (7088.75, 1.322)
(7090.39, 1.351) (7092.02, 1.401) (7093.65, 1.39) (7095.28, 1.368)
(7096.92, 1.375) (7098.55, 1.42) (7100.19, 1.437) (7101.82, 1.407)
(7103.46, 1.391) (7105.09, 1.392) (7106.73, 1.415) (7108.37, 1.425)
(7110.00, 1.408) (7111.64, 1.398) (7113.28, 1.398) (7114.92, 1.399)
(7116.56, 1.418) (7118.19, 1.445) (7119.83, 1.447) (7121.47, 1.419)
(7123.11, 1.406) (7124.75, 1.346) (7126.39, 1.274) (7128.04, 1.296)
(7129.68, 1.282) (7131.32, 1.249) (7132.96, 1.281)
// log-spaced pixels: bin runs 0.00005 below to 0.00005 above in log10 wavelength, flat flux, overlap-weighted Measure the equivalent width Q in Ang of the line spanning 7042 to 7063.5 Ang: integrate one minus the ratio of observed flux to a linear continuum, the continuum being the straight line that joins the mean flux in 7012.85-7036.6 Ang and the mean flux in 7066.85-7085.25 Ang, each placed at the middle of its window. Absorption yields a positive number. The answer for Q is -0.5 Ang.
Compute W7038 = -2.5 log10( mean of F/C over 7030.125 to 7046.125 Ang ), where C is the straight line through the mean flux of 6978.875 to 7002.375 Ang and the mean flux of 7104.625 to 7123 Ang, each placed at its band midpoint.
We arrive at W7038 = -0.076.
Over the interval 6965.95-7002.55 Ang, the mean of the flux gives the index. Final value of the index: 1.44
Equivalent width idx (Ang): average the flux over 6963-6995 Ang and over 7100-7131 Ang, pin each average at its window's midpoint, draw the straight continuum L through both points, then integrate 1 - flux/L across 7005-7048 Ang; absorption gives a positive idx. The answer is -2.4 Ang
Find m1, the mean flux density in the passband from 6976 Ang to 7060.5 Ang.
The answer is 1.48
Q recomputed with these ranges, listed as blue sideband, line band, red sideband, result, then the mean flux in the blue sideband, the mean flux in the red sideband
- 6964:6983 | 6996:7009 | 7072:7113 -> -0.3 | 1.43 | 1.42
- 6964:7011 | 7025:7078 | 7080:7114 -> -3.3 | 1.45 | 1.4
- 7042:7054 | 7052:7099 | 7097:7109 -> 1.6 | 1.58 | 1.41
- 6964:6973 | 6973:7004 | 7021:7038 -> 0.6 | 1.45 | 1.5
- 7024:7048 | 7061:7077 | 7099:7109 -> 0.0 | 1.54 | 1.41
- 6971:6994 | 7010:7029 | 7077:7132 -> -0.6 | 1.44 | 1.39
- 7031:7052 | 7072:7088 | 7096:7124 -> 0.1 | 1.55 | 1.41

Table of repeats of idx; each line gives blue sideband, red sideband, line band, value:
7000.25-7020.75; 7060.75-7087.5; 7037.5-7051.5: -1.1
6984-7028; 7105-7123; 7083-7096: 0.5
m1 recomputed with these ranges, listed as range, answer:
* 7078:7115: 1.41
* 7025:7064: 1.52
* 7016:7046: 1.51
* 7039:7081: 1.51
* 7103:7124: 1.41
